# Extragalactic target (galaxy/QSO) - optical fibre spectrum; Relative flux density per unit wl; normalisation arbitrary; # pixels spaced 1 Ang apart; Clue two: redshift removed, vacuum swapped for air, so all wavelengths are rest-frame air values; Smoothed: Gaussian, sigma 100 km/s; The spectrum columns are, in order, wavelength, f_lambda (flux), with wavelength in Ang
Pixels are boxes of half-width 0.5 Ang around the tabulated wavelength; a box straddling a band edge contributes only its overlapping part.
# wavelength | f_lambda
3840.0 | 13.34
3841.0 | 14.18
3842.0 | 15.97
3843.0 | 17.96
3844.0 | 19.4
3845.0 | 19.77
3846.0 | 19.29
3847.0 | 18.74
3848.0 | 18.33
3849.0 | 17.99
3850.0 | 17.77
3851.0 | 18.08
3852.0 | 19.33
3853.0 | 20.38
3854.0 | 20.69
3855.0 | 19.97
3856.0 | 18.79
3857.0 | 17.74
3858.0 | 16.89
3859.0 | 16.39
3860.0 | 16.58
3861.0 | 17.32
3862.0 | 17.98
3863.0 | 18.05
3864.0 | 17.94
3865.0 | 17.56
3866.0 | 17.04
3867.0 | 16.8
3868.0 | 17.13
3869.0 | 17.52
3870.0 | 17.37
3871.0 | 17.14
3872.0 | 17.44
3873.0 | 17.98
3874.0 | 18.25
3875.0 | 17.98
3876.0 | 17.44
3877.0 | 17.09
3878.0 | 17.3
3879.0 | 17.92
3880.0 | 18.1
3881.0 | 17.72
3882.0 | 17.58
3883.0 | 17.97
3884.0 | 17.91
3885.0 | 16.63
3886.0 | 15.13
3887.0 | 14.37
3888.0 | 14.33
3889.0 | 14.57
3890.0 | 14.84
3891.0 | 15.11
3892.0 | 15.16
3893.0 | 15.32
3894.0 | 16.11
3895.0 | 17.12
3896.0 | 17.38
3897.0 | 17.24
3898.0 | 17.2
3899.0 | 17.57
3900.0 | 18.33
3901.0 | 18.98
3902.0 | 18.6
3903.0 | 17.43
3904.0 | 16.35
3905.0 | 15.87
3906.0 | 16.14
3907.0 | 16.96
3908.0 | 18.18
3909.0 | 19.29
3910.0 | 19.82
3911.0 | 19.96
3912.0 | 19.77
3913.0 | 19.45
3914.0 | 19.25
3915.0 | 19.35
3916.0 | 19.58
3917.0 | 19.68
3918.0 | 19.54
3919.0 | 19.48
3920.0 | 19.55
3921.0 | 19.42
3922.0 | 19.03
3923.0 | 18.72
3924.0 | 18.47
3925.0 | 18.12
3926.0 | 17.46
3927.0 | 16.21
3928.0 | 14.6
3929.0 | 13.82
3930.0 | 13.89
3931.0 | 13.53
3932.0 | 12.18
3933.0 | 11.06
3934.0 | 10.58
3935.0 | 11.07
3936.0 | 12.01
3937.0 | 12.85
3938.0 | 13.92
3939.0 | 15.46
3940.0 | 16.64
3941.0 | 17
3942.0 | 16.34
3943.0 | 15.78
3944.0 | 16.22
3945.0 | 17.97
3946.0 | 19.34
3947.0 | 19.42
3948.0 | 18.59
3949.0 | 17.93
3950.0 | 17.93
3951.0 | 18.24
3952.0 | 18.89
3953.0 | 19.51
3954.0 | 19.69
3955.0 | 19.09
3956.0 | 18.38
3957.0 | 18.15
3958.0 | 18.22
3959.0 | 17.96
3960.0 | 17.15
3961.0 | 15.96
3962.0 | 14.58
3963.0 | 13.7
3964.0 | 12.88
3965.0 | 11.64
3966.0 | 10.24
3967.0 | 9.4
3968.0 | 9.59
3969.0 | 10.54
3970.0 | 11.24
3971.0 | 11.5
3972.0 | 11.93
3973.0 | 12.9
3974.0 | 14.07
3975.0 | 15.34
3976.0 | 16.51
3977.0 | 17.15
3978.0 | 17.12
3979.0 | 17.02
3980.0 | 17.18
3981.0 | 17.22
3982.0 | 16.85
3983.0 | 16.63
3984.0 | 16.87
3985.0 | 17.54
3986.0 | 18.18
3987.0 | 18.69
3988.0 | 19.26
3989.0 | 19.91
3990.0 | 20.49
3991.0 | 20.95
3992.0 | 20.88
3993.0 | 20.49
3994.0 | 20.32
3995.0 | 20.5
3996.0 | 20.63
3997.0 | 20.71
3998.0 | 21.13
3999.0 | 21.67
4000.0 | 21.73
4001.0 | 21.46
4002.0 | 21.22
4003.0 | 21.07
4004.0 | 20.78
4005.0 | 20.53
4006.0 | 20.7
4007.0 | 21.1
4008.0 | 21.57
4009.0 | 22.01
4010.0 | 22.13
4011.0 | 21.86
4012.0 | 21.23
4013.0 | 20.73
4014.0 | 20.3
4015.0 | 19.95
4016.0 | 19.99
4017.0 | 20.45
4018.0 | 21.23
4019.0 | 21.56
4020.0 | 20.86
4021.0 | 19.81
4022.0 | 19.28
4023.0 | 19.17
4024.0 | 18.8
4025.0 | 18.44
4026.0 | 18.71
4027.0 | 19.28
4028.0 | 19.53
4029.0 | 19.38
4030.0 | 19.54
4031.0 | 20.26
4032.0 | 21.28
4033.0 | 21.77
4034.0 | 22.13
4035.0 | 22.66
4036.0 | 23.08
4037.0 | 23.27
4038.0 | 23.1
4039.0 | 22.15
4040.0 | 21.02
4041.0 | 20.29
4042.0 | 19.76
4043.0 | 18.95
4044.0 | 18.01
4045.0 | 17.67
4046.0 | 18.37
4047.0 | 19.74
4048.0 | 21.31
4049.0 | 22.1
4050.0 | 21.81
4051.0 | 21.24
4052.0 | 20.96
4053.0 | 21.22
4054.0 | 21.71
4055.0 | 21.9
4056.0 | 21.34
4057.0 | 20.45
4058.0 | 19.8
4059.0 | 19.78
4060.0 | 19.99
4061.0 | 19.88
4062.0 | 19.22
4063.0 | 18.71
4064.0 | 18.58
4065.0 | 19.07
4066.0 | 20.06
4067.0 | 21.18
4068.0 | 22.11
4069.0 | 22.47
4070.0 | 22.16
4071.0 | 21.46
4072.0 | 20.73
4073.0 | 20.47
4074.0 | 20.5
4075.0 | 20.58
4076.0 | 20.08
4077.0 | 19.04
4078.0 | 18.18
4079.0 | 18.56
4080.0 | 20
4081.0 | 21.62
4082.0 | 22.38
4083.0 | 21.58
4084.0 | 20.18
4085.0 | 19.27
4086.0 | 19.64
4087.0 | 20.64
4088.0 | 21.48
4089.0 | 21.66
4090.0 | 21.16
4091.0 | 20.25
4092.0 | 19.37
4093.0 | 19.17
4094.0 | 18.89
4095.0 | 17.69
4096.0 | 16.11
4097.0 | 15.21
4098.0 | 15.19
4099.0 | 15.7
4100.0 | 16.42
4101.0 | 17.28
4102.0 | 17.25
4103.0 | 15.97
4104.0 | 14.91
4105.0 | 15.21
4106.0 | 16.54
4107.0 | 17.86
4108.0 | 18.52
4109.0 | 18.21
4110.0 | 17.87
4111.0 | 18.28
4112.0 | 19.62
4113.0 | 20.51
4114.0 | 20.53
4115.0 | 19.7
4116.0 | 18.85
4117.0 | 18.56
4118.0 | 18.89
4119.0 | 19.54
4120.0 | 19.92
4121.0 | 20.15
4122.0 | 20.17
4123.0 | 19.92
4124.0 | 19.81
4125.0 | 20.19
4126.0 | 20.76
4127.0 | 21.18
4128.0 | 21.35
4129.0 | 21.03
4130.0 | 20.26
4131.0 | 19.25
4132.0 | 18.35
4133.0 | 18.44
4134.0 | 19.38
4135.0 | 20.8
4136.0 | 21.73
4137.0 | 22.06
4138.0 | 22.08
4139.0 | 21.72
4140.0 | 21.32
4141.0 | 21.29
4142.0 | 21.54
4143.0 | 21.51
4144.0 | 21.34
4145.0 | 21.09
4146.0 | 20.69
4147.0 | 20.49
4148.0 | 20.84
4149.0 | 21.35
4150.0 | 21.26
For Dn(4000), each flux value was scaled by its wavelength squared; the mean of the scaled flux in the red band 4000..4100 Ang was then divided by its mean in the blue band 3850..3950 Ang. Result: 1.28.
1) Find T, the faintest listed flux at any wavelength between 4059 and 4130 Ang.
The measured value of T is 14.91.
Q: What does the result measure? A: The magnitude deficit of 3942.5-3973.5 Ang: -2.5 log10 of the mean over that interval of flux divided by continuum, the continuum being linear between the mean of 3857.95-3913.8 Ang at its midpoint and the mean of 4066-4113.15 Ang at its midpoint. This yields 0.15 mag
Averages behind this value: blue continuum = 17.3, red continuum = 19.1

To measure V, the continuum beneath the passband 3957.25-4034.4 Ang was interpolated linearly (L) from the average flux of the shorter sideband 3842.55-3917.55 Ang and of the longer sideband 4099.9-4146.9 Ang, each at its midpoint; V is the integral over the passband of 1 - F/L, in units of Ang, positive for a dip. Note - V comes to 1.12 Ang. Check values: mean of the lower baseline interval 17.7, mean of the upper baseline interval 19.6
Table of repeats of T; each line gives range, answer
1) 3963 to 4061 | 9.4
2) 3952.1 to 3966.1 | 10.24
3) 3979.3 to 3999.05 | 16.63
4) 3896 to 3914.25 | 15.87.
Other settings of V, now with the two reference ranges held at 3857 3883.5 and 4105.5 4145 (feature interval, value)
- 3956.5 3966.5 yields 1.81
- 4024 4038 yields -1.22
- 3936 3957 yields 1.03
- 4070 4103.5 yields 0.61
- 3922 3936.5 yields 2.80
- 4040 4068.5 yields -1.34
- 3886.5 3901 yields 1.29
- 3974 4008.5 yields -1.17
